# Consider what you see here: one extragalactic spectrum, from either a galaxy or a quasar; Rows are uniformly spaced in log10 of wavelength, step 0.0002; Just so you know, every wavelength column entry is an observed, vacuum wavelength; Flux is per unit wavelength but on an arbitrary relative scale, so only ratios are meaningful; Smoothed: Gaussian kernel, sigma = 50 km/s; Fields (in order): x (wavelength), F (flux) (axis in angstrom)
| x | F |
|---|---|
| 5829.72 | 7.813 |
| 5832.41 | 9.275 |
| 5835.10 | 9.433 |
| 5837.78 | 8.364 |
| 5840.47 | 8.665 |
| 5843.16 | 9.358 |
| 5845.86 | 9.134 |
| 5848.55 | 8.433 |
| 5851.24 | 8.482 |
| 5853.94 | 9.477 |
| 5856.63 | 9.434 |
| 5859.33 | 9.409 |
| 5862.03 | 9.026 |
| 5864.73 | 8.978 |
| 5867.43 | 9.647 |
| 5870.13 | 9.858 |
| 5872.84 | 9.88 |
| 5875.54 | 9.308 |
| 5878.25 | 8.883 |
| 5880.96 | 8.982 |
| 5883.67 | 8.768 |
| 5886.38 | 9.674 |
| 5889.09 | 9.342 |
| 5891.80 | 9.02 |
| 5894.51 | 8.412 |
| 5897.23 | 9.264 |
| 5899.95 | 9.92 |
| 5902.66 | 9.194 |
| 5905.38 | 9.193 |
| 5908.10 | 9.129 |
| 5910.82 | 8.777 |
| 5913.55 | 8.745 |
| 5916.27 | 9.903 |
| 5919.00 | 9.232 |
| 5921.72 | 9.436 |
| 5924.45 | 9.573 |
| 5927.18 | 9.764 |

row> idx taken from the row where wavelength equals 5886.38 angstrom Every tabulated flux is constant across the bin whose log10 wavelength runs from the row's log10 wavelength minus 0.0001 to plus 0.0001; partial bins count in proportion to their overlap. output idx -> 9.674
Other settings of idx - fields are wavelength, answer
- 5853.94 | 9.477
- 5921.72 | 9.436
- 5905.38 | 9.193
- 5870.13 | 9.858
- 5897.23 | 9.264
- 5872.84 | 9.88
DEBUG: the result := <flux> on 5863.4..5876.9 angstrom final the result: 9.53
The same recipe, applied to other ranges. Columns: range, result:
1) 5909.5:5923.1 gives 9.22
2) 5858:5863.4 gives 9.21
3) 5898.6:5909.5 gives 9.36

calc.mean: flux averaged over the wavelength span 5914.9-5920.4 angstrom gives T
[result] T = 9.57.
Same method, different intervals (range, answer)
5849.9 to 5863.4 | 9.16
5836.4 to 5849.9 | 8.8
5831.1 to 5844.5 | 9.02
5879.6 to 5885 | 8.87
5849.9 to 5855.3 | 8.98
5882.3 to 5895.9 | 9.04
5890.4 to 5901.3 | 9.15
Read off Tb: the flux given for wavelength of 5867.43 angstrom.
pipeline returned 9.647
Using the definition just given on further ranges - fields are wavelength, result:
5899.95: 9.92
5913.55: 8.745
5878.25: 8.883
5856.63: 9.434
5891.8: 9.02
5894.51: 8.412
